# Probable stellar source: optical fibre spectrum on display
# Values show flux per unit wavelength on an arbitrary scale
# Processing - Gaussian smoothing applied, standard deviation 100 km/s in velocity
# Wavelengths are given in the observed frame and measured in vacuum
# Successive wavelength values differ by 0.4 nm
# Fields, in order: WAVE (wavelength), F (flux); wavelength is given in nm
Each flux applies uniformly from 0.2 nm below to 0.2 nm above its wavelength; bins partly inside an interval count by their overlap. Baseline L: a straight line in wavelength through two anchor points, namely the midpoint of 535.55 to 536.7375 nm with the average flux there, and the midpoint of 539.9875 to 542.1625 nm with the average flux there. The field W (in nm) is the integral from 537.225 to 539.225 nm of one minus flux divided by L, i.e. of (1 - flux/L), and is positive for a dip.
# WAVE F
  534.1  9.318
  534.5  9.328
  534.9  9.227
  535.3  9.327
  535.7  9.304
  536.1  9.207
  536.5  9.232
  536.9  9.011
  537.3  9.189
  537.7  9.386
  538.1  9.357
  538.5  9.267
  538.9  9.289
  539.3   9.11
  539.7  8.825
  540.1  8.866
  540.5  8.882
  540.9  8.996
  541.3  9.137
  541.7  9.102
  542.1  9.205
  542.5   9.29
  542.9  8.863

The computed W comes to -0.03 nm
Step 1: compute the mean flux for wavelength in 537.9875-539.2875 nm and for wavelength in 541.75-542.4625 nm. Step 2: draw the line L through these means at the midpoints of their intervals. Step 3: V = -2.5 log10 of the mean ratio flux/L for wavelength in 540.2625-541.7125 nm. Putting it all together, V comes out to 0.025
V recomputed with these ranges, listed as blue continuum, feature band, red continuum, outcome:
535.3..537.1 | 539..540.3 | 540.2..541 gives 0.00 mag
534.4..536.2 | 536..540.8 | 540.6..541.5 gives 0.00 mag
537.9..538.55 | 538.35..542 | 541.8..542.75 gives 0.03 mag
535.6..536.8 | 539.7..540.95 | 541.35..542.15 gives 0.03 mag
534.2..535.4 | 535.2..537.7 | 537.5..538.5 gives 0.01 mag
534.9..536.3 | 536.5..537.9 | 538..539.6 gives 0.01 mag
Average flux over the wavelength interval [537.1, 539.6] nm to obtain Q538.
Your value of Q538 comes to 9.25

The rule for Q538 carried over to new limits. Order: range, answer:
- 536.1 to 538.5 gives 9.24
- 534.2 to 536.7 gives 9.27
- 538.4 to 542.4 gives 9.07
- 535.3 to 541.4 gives 9.14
